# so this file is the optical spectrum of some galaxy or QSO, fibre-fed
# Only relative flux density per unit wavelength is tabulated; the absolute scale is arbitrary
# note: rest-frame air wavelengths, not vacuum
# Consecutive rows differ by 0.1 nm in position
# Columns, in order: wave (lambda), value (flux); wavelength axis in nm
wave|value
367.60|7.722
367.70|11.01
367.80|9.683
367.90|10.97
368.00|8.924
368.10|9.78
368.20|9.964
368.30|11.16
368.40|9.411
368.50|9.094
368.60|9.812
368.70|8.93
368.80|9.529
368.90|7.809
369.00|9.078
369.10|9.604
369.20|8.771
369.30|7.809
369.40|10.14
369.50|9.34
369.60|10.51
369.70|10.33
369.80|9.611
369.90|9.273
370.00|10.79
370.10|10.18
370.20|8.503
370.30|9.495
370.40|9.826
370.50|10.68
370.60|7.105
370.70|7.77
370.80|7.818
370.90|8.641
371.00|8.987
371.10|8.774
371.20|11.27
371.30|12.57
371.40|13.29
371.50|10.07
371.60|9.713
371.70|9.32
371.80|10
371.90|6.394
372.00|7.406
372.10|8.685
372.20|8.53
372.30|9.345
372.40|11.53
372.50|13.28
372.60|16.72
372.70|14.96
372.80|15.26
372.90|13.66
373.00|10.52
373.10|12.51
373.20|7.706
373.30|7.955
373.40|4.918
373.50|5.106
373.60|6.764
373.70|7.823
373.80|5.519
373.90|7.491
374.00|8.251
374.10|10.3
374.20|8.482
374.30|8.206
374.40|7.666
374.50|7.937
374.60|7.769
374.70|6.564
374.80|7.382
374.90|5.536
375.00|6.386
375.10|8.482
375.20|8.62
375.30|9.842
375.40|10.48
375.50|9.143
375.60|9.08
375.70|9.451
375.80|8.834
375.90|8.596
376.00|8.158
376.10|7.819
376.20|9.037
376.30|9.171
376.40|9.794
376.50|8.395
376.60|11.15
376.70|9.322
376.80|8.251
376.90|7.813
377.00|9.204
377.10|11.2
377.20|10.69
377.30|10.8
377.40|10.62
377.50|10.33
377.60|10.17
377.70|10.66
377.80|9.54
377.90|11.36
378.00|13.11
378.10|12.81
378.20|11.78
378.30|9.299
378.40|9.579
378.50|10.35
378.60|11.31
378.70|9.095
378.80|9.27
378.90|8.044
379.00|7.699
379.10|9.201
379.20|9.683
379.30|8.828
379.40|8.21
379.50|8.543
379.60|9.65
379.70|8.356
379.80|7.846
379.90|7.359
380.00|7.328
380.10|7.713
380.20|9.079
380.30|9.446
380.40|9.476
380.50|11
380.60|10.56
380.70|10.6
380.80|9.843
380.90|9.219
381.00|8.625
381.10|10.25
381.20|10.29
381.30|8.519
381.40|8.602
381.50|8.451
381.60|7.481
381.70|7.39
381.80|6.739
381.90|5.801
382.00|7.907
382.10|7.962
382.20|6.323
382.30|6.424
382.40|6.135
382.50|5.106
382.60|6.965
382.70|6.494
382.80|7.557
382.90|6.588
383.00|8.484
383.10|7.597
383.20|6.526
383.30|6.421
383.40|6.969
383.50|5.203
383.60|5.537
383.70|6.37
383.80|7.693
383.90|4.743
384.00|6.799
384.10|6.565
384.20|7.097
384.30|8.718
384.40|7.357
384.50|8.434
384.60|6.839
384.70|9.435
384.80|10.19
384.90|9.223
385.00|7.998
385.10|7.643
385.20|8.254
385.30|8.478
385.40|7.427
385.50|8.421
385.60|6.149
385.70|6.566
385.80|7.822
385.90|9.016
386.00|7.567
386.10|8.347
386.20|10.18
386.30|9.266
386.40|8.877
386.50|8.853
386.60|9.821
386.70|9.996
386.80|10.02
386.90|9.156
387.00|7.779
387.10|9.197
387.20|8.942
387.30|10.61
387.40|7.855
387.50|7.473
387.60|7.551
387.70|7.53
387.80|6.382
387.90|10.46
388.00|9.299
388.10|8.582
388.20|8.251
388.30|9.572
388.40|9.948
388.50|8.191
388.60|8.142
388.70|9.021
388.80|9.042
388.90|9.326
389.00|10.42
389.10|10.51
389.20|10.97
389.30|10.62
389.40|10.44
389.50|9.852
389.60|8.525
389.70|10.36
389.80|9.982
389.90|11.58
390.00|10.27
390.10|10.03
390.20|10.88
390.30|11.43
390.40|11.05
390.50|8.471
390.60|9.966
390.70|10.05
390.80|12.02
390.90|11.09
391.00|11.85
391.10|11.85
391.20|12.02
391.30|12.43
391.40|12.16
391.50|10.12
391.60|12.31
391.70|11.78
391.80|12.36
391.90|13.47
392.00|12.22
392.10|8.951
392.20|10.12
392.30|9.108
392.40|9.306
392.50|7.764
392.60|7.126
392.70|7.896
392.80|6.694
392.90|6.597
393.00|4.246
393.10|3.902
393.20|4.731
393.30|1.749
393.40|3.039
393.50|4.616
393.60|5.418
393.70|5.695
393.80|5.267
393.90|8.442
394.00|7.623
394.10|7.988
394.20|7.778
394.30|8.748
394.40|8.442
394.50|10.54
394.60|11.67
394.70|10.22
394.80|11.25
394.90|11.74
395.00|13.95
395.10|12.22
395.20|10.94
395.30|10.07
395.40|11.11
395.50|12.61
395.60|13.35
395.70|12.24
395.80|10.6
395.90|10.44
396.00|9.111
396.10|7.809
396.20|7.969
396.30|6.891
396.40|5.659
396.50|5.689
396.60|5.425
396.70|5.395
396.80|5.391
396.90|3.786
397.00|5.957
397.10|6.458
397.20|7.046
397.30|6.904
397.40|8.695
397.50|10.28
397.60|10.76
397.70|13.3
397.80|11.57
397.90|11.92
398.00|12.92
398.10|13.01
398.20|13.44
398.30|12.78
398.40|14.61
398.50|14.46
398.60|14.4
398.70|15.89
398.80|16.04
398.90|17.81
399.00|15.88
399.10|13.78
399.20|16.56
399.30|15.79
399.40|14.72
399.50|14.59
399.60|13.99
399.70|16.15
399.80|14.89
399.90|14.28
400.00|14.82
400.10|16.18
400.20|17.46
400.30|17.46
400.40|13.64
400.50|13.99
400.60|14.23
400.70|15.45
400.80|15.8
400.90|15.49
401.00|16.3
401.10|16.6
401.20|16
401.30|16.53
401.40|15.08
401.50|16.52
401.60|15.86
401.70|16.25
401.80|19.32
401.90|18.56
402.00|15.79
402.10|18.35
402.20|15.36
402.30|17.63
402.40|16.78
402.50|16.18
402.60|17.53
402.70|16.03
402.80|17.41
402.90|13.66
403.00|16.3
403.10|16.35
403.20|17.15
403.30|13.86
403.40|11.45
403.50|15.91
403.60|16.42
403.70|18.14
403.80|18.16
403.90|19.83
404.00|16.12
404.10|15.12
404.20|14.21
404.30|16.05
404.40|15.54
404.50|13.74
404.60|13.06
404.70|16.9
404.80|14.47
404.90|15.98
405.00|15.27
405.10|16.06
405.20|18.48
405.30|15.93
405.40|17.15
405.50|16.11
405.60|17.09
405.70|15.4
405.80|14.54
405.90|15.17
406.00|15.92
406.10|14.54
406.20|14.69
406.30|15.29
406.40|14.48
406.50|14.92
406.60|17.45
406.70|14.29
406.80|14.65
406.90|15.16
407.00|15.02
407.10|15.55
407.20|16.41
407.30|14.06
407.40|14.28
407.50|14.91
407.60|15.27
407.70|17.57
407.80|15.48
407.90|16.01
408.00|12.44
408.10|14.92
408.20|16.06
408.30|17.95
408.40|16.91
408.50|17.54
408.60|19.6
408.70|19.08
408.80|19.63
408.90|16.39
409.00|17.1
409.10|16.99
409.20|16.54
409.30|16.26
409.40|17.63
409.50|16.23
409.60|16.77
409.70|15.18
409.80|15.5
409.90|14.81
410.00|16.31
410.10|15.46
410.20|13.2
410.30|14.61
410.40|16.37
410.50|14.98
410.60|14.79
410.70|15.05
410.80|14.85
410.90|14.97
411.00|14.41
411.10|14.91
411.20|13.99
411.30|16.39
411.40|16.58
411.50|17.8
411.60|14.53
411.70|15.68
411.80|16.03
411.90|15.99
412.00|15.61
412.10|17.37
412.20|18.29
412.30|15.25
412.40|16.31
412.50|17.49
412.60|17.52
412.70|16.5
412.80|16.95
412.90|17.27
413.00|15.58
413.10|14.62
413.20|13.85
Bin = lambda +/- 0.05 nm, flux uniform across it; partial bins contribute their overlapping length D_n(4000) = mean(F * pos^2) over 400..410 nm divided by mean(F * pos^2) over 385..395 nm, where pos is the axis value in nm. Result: 1.9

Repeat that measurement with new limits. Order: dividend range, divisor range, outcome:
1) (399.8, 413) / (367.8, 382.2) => 2.02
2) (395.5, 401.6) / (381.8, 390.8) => 1.59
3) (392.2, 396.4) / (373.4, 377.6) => 1.09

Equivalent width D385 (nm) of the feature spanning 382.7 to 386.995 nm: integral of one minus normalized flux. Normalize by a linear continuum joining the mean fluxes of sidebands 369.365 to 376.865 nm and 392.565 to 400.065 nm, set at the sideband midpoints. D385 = 0.815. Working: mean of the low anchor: 9.25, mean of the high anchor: 10.1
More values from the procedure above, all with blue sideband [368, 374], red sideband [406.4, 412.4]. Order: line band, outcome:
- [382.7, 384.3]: 0.674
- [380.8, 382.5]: 0.520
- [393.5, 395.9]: 0.656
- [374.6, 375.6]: 0.213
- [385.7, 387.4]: 0.443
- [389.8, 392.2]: 0.315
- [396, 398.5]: 0.882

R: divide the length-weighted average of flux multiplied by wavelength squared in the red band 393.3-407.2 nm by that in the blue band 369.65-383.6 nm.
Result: 1.68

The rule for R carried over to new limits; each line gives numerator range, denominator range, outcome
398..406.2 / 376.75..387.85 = 2.05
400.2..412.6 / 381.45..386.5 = 2.40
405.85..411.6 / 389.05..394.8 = 1.86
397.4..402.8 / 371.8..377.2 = 1.92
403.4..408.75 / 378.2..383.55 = 2.17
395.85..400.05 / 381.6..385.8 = 1.70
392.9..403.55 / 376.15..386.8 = 1.55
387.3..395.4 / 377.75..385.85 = 1.18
